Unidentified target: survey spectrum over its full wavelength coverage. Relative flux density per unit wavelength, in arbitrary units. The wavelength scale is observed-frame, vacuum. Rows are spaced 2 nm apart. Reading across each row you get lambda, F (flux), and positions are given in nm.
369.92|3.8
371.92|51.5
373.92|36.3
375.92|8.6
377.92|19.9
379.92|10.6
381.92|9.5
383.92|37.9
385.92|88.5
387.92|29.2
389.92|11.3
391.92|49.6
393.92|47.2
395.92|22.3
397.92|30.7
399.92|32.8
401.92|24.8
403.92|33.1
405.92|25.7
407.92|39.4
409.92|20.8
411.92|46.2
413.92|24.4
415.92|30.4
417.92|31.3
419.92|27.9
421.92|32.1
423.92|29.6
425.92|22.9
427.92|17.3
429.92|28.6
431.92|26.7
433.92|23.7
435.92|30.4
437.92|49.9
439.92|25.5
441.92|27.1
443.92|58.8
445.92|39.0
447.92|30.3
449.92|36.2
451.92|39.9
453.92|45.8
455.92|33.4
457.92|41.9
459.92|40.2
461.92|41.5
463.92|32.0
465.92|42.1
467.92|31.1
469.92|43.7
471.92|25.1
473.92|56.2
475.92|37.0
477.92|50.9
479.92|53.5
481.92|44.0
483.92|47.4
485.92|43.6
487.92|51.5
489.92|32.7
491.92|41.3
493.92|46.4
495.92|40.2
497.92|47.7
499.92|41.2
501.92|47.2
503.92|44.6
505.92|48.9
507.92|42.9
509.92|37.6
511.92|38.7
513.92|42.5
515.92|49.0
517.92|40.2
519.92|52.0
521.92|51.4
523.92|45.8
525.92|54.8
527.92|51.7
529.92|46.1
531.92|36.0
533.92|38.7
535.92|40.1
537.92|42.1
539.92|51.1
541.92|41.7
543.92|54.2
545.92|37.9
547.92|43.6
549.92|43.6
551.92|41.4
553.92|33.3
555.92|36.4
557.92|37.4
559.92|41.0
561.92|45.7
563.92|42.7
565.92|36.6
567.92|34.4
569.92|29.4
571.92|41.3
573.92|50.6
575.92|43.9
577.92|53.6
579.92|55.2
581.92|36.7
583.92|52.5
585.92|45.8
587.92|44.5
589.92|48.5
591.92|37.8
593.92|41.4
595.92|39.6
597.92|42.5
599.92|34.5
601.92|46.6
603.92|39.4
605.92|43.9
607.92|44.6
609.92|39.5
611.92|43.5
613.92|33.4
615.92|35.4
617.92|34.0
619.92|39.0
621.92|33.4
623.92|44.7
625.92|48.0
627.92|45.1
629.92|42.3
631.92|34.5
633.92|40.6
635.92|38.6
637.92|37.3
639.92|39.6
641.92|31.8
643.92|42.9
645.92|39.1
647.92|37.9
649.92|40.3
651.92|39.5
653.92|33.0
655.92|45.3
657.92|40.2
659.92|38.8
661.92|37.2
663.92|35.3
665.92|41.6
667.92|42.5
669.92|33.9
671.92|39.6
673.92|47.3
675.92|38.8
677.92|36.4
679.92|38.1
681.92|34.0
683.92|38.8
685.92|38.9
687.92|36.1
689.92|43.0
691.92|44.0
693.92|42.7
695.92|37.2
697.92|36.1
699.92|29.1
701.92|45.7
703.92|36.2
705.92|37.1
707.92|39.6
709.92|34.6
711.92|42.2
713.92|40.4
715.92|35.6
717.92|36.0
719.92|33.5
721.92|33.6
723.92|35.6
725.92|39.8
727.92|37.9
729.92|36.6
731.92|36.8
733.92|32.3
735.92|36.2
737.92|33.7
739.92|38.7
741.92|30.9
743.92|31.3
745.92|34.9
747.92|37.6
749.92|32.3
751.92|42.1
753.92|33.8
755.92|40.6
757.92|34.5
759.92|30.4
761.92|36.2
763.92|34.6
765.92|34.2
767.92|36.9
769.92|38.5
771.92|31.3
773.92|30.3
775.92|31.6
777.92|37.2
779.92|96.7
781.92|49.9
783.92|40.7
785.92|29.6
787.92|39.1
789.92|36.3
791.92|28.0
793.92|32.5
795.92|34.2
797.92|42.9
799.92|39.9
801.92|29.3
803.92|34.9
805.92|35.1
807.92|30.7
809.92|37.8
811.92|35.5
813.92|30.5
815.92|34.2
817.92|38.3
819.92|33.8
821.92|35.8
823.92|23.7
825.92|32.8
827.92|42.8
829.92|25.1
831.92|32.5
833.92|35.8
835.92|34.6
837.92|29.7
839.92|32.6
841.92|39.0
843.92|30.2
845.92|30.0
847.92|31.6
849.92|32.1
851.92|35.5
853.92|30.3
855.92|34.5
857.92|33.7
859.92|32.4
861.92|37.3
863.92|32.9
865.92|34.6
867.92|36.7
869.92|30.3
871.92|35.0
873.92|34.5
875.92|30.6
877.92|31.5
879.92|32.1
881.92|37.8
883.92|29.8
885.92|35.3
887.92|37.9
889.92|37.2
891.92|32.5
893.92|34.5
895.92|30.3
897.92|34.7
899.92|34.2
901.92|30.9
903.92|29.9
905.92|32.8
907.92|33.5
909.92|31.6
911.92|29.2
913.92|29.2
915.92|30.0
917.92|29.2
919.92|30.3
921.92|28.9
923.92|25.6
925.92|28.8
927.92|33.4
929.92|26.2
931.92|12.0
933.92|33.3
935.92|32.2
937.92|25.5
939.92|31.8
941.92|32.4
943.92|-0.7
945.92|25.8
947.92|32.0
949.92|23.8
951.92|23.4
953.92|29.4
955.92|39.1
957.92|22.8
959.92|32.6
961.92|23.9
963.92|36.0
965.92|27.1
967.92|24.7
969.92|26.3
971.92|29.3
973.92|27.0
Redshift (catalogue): 0.188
